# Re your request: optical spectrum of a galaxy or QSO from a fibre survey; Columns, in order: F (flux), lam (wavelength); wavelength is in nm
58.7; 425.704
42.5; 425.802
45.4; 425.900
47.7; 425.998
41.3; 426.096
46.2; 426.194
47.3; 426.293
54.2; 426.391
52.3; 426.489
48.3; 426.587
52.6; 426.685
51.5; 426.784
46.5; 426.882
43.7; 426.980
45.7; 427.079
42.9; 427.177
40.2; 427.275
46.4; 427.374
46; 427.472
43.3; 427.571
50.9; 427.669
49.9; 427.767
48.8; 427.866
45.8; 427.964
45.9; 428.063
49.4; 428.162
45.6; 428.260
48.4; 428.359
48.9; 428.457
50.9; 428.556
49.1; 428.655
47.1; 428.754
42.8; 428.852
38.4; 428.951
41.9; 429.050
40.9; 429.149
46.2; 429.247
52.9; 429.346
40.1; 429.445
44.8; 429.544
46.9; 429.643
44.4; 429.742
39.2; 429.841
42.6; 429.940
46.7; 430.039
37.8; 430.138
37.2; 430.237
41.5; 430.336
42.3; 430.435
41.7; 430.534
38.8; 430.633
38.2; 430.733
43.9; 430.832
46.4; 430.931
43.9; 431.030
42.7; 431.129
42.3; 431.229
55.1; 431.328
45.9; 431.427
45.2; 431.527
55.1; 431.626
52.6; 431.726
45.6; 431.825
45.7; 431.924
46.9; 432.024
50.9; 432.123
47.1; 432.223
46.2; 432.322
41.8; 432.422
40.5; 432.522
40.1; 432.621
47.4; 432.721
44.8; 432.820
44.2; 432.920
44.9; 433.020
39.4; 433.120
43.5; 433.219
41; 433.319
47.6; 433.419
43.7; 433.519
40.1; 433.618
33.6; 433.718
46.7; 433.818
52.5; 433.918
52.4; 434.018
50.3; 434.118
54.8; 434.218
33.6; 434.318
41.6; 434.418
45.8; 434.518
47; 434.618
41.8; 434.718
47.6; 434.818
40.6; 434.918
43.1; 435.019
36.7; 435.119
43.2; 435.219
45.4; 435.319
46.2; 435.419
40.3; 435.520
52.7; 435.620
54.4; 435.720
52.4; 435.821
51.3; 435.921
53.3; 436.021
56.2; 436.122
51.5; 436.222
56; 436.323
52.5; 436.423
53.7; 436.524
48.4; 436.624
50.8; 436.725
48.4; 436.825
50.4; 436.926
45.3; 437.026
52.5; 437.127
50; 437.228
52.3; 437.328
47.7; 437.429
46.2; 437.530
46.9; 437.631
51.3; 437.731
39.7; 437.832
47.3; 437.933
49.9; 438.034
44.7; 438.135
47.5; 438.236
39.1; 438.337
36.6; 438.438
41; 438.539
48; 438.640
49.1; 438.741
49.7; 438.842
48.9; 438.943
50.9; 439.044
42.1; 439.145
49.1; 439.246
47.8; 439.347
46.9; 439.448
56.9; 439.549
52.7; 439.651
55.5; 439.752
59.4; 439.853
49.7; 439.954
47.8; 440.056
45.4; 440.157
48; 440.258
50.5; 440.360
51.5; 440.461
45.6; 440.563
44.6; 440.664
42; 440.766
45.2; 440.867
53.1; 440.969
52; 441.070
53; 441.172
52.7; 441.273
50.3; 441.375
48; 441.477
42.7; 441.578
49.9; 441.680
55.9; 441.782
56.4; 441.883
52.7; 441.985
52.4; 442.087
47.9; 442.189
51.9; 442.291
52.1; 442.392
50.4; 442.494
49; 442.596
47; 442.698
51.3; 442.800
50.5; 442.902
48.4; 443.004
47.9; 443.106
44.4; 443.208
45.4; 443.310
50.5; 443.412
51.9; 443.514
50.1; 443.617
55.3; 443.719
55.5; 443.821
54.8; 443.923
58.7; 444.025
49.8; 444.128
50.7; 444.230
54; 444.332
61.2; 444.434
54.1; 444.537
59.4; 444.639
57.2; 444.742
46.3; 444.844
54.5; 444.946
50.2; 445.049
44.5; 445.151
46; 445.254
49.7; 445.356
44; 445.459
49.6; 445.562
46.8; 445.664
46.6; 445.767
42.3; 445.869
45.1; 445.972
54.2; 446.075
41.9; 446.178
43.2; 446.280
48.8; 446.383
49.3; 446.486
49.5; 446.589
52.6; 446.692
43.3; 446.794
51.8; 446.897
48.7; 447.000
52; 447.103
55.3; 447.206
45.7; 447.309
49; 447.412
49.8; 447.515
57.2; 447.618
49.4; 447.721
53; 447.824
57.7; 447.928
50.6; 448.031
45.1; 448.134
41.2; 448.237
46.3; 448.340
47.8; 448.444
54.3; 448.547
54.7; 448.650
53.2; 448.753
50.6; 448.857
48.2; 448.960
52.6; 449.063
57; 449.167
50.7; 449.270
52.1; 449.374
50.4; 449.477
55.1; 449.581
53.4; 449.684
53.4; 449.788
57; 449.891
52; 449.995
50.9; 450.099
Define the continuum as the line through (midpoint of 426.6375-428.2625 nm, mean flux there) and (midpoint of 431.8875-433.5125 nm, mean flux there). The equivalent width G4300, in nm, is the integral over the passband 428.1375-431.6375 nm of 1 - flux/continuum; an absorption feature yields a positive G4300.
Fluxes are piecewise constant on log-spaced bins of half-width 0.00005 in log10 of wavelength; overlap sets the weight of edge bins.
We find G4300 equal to 0.10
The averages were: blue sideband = 46.8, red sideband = 44.4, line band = 44.4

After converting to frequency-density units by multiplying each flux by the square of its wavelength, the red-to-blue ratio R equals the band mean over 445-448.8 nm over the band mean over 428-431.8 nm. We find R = 1.18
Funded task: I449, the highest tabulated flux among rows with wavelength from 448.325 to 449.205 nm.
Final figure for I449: 57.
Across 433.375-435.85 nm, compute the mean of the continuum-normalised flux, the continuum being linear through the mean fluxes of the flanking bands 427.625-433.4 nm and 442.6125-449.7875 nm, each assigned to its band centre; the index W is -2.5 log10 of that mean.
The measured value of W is 0.03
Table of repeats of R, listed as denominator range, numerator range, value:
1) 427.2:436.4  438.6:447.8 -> 1.16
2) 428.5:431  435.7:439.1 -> 1.17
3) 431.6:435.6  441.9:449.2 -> 1.19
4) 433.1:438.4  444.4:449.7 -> 1.12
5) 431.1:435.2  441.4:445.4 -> 1.19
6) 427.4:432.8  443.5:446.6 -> 1.20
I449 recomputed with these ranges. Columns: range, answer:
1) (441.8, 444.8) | 61.2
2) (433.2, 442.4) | 59.4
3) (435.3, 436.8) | 56.2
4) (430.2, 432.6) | 55.1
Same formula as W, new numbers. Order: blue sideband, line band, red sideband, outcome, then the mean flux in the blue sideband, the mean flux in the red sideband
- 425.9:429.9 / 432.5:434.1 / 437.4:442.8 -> 0.079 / 46.4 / 48.8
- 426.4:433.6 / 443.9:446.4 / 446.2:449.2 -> -0.014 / 45.3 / 50.2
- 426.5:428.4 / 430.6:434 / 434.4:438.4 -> 0.059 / 47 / 47.8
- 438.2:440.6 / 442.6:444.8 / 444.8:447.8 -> -0.080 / 48.3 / 48.6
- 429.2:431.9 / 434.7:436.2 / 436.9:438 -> -0.003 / 44.5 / 48.1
